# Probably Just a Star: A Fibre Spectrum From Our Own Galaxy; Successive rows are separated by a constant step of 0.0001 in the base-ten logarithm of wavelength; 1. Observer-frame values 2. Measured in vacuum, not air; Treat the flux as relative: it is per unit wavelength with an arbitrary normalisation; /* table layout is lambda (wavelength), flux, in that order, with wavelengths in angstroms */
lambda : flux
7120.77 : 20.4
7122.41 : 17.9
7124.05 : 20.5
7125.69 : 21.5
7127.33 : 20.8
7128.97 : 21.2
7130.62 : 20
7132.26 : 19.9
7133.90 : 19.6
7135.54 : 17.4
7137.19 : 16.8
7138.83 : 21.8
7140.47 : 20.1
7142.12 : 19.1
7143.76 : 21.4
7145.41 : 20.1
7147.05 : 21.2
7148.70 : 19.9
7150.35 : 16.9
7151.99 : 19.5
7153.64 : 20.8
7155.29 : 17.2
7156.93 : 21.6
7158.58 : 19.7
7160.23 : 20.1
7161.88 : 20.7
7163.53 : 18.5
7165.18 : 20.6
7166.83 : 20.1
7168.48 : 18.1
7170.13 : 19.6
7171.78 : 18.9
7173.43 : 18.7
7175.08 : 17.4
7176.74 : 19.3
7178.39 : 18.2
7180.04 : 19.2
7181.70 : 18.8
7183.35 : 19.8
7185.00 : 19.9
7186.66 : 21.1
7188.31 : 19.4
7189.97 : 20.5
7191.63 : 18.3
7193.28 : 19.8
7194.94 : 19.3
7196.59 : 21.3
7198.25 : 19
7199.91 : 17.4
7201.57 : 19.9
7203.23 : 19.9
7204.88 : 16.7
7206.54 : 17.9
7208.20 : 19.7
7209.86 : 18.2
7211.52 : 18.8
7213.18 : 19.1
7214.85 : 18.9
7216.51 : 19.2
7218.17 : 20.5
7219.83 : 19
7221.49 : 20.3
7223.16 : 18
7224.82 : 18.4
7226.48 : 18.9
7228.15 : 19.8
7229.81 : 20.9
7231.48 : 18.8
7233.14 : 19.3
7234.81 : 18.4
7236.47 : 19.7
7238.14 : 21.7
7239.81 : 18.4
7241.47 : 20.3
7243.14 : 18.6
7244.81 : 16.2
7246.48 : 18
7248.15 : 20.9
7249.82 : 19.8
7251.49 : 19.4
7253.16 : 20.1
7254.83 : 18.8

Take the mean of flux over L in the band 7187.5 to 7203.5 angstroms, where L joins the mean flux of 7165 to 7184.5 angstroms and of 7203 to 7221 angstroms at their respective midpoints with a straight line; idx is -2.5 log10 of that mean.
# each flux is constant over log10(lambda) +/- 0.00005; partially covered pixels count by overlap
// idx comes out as -0.03 mag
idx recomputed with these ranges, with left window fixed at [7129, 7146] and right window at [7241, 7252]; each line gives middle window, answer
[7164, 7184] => 0.02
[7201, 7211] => 0.03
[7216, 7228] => -0.01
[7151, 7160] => -0.01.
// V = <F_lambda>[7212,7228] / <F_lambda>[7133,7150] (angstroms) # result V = 0.97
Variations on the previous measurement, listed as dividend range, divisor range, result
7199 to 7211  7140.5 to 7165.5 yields 0.94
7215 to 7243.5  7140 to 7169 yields 0.98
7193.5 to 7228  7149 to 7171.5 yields 0.98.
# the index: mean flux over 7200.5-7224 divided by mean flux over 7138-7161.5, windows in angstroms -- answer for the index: 0.95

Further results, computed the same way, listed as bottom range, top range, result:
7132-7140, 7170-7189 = 1.00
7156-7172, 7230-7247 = 0.96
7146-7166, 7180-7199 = 1.00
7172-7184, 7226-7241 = 1.04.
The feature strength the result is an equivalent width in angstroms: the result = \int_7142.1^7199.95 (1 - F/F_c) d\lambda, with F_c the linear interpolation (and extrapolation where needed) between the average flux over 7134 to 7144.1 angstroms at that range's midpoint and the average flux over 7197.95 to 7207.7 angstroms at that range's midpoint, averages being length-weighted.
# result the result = -1.8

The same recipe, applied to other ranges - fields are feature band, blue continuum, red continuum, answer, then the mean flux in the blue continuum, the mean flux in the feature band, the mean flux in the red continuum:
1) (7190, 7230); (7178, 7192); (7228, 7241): 0.9 angstroms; 19.5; 19.1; 19.6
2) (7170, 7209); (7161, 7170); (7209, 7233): 0.5 angstroms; 19.6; 19.2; 19.2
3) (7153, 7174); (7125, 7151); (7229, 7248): 0.1 angstroms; 19.9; 19.6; 19.2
